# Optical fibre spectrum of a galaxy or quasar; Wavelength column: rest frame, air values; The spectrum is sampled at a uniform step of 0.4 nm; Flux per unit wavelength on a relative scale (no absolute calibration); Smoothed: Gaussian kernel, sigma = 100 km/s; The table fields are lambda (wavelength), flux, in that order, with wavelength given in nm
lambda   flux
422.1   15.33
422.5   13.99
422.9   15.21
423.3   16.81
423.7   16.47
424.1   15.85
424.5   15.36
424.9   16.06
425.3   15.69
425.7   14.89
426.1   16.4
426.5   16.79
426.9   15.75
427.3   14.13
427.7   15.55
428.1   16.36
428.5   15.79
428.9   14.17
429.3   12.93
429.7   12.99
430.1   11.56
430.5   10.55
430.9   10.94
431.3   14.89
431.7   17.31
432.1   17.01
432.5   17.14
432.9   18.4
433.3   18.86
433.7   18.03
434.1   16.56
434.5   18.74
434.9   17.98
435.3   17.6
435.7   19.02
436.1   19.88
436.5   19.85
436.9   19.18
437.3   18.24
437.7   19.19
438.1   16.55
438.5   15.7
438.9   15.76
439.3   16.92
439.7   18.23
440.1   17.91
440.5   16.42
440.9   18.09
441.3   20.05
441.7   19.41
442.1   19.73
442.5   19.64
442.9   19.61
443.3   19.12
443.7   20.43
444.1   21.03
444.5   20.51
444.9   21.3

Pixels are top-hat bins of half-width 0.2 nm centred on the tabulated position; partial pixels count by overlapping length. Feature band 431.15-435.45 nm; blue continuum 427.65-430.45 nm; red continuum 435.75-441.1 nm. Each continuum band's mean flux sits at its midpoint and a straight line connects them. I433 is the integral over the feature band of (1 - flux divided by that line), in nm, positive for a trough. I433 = -0.50 nm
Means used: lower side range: 13.9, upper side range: 17.9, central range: 17.5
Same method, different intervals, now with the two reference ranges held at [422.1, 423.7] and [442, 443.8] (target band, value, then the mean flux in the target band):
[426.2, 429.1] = 0.16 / 15.5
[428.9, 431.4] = 0.68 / 12.4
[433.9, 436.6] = -0.06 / 18.5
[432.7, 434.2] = -0.03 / 18.1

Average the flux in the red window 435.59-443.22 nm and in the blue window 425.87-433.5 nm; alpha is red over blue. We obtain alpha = 1.2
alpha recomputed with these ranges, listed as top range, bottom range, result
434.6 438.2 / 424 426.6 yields 1.18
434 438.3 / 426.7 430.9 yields 1.34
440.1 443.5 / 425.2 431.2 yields 1.33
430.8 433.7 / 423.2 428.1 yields 1.05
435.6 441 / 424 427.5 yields 1.14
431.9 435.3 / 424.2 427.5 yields 1.14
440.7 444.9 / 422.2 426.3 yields 1.27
